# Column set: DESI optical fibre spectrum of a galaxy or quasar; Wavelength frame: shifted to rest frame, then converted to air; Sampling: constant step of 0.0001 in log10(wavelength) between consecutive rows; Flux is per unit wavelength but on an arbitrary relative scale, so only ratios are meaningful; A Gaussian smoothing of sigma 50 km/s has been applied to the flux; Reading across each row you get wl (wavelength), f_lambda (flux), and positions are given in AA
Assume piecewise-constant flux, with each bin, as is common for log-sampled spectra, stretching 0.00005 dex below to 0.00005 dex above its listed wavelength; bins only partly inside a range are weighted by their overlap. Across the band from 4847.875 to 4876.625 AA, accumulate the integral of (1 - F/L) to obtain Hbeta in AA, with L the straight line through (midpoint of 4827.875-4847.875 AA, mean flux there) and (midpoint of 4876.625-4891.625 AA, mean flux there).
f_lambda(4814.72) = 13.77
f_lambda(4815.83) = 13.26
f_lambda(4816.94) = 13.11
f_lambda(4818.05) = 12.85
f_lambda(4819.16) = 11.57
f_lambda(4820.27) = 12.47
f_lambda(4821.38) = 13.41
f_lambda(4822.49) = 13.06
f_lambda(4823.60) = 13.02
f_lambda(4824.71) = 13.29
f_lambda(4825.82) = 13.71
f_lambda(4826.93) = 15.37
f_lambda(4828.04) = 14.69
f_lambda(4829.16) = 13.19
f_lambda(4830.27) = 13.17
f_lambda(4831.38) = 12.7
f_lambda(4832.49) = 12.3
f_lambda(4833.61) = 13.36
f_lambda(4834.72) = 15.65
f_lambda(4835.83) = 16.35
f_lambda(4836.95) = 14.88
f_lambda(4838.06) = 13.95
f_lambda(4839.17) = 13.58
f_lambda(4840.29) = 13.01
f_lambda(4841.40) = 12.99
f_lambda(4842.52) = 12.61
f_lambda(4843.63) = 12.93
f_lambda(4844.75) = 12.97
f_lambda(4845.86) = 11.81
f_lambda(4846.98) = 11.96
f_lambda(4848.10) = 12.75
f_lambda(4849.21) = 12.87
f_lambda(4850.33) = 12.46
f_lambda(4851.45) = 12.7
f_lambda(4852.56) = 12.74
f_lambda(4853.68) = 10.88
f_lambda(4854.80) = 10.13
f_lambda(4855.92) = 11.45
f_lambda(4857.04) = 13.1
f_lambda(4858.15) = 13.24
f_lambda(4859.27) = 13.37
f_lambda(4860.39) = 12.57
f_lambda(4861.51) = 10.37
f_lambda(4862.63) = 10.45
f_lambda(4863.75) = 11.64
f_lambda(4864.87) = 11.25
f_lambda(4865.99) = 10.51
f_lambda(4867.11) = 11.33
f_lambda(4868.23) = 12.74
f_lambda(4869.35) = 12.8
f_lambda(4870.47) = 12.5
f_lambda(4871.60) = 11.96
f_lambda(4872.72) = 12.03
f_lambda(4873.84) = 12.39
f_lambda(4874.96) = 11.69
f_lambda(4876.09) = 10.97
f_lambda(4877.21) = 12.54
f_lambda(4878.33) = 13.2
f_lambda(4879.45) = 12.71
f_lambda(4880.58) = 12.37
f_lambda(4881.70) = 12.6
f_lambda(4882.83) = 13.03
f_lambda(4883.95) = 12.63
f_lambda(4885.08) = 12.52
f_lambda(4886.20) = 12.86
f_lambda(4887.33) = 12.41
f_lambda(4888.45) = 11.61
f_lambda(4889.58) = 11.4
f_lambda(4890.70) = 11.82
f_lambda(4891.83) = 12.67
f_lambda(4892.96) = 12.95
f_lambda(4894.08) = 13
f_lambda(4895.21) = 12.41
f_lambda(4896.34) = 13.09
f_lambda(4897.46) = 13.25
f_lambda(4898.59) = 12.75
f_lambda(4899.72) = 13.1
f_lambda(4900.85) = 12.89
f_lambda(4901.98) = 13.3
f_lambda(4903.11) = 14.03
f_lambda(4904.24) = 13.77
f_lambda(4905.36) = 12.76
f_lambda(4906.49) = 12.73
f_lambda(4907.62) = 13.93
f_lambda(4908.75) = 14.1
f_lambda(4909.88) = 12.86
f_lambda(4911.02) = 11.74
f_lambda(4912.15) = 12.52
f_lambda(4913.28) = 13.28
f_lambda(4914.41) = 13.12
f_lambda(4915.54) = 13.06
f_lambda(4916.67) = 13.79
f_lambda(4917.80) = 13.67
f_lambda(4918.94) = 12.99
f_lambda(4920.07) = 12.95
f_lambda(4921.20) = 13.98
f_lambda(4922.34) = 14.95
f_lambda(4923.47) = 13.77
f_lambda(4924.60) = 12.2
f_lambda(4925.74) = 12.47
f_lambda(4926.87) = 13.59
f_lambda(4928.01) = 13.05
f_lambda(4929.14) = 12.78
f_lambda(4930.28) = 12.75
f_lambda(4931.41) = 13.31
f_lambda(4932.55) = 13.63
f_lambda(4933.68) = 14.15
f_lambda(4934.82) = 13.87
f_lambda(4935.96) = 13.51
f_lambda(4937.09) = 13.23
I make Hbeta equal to 2.12 AA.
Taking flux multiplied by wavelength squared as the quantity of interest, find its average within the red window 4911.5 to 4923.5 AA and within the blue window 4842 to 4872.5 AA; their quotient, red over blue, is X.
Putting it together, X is 1.1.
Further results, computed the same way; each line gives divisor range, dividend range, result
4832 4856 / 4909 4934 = 1.05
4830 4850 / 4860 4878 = 0.89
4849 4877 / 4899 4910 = 1.14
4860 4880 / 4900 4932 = 1.14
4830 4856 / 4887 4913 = 1.02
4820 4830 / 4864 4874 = 0.89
